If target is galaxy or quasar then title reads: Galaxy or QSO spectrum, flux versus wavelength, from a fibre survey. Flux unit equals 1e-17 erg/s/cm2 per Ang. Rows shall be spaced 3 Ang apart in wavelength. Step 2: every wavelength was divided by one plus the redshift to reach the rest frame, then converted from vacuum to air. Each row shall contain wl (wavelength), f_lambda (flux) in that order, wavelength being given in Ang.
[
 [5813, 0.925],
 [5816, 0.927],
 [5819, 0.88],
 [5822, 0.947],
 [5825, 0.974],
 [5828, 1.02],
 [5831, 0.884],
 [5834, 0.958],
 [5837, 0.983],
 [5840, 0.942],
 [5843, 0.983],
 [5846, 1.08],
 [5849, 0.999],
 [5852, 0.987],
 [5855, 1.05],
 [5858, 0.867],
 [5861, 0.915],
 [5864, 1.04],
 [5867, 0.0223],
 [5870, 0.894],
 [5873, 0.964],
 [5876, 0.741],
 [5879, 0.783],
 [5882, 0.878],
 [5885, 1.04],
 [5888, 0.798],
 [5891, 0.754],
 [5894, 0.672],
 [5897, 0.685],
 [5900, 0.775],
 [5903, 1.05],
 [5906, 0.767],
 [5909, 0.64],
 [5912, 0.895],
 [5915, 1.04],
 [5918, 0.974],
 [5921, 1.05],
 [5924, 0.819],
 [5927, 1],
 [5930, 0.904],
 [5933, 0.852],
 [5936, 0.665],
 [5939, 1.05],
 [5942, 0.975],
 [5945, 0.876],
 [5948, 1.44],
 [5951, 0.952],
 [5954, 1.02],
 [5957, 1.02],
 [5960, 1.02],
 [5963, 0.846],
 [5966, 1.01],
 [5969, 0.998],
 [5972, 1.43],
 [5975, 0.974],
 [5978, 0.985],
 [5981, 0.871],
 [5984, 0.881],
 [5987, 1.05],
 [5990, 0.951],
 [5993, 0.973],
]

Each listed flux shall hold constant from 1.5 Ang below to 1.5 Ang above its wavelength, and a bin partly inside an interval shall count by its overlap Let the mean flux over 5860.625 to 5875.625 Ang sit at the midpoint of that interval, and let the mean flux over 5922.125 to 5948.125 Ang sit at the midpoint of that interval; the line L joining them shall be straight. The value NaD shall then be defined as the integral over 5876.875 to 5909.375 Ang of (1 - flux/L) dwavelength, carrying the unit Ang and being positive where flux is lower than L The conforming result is 0.4 Ang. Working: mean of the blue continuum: 0.754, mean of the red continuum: 0.929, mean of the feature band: 0.808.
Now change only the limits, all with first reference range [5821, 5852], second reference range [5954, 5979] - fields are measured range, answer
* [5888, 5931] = 6.6 Ang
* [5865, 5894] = 6.8 Ang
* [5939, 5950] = -0.6 Ang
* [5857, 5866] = 0.9 Ang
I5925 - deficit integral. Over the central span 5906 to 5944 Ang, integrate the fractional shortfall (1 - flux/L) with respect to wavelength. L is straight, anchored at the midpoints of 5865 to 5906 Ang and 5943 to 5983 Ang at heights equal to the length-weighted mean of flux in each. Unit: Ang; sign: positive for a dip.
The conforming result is 0.27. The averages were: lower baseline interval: 0.777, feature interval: 0.899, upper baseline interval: 1.03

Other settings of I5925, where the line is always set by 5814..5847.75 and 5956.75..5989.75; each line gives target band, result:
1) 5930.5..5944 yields 1.5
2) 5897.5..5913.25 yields 2.7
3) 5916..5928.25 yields 0.3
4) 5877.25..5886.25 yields 0.8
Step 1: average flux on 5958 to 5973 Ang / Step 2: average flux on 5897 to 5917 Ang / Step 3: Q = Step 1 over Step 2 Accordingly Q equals 1.2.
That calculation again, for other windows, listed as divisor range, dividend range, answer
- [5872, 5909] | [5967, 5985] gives 1.26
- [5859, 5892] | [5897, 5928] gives 1.11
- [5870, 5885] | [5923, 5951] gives 1.10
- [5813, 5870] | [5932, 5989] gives 1.09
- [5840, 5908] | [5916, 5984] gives 1.16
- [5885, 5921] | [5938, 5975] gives 1.25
